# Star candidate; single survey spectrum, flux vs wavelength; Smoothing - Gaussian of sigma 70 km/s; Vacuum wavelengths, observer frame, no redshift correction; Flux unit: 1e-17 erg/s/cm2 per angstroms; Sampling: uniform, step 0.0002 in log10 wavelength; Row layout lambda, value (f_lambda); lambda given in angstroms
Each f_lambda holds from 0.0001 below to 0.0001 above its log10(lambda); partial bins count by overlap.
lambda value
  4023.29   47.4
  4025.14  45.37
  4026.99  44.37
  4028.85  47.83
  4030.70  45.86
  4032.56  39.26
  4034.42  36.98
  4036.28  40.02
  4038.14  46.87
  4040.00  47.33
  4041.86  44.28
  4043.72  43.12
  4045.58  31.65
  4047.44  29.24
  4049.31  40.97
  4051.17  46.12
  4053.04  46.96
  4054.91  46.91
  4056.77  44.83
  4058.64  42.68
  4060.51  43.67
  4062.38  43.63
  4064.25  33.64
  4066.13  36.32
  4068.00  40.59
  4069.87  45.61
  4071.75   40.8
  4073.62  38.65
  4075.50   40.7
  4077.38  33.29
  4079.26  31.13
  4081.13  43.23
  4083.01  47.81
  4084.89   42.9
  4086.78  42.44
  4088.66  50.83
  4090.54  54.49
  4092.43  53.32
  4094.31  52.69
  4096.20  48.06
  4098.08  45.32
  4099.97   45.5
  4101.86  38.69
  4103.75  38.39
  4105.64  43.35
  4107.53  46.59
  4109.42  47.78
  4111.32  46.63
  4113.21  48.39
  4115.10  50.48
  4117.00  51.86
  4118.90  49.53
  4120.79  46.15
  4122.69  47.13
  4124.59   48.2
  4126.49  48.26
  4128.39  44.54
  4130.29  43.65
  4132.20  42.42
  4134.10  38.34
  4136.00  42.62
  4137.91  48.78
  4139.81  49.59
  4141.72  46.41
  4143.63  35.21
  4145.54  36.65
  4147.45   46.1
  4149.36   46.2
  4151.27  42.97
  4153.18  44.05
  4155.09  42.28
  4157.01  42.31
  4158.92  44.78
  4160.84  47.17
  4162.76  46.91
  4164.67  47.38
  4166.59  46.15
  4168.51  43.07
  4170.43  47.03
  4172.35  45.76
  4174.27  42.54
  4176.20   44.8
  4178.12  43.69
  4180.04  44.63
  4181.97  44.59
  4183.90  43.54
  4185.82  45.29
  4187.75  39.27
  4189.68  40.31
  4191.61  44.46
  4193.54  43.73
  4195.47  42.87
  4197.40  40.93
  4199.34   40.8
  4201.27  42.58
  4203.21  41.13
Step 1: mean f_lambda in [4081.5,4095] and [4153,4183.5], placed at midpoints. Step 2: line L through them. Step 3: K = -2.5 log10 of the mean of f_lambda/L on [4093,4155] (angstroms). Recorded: 0.04 mag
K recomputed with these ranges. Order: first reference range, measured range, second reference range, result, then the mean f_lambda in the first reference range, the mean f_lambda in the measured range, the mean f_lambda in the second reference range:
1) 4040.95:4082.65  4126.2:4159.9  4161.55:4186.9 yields 0.006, 40.5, 43.5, 45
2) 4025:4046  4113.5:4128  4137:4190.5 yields -0.114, 42.9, 48.6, 44.2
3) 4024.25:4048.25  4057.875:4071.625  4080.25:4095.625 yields 0.116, 41.8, 40.8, 48.5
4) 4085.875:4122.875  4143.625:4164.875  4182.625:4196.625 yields 0.023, 47.4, 43.7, 42.8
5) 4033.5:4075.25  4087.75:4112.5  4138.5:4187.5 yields -0.108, 41.4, 47.1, 44.3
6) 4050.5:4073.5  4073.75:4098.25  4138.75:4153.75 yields -0.053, 42.5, 44.9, 43.4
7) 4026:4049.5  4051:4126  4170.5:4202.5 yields -0.066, 41.4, 44.6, 43.2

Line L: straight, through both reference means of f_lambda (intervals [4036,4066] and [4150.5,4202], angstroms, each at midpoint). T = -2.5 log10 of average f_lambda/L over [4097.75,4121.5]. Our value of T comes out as -0.080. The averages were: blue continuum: 41.9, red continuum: 43.9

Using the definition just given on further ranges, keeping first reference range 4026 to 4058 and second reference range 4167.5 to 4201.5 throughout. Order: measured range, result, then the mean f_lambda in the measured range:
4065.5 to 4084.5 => 0.07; 40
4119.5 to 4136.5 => -0.04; 44.8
